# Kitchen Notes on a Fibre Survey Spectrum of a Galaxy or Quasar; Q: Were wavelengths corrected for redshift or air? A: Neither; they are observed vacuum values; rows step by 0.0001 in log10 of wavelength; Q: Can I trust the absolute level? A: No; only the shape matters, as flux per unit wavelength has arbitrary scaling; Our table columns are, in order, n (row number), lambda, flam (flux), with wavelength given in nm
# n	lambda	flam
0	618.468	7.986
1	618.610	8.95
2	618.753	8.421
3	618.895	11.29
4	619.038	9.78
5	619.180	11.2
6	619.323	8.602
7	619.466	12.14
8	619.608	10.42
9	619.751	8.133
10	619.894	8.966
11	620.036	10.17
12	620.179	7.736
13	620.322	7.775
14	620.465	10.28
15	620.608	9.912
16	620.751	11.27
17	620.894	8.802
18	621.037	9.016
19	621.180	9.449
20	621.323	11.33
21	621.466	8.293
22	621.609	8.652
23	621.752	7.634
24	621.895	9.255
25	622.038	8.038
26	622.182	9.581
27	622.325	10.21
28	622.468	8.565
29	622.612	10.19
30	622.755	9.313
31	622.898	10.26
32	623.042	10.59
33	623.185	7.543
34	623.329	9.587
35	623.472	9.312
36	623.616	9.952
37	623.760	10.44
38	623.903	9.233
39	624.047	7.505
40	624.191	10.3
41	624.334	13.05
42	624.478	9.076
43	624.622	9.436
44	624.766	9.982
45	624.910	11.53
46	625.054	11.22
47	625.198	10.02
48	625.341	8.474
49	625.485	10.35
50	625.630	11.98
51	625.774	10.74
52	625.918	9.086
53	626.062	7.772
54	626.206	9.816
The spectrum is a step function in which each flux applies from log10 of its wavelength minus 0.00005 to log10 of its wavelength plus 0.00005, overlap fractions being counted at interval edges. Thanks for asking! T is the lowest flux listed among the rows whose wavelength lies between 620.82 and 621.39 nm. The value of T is 8.802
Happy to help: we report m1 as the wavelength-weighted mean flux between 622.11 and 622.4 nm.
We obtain 9.89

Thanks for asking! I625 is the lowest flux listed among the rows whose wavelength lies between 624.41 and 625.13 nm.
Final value 9.076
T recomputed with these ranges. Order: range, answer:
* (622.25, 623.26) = 7.543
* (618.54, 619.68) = 8.421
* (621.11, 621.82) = 7.634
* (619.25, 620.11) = 8.133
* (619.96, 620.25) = 7.736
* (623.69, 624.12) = 7.505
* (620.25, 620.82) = 7.775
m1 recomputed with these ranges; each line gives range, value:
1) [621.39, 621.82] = 8.24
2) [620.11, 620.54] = 8.6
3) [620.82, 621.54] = 9.38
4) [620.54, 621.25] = 9.69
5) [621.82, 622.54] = 9.12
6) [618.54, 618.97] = 9.55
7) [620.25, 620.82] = 9.79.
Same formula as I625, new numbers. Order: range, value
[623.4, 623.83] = 9.312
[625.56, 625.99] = 9.086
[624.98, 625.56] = 8.474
